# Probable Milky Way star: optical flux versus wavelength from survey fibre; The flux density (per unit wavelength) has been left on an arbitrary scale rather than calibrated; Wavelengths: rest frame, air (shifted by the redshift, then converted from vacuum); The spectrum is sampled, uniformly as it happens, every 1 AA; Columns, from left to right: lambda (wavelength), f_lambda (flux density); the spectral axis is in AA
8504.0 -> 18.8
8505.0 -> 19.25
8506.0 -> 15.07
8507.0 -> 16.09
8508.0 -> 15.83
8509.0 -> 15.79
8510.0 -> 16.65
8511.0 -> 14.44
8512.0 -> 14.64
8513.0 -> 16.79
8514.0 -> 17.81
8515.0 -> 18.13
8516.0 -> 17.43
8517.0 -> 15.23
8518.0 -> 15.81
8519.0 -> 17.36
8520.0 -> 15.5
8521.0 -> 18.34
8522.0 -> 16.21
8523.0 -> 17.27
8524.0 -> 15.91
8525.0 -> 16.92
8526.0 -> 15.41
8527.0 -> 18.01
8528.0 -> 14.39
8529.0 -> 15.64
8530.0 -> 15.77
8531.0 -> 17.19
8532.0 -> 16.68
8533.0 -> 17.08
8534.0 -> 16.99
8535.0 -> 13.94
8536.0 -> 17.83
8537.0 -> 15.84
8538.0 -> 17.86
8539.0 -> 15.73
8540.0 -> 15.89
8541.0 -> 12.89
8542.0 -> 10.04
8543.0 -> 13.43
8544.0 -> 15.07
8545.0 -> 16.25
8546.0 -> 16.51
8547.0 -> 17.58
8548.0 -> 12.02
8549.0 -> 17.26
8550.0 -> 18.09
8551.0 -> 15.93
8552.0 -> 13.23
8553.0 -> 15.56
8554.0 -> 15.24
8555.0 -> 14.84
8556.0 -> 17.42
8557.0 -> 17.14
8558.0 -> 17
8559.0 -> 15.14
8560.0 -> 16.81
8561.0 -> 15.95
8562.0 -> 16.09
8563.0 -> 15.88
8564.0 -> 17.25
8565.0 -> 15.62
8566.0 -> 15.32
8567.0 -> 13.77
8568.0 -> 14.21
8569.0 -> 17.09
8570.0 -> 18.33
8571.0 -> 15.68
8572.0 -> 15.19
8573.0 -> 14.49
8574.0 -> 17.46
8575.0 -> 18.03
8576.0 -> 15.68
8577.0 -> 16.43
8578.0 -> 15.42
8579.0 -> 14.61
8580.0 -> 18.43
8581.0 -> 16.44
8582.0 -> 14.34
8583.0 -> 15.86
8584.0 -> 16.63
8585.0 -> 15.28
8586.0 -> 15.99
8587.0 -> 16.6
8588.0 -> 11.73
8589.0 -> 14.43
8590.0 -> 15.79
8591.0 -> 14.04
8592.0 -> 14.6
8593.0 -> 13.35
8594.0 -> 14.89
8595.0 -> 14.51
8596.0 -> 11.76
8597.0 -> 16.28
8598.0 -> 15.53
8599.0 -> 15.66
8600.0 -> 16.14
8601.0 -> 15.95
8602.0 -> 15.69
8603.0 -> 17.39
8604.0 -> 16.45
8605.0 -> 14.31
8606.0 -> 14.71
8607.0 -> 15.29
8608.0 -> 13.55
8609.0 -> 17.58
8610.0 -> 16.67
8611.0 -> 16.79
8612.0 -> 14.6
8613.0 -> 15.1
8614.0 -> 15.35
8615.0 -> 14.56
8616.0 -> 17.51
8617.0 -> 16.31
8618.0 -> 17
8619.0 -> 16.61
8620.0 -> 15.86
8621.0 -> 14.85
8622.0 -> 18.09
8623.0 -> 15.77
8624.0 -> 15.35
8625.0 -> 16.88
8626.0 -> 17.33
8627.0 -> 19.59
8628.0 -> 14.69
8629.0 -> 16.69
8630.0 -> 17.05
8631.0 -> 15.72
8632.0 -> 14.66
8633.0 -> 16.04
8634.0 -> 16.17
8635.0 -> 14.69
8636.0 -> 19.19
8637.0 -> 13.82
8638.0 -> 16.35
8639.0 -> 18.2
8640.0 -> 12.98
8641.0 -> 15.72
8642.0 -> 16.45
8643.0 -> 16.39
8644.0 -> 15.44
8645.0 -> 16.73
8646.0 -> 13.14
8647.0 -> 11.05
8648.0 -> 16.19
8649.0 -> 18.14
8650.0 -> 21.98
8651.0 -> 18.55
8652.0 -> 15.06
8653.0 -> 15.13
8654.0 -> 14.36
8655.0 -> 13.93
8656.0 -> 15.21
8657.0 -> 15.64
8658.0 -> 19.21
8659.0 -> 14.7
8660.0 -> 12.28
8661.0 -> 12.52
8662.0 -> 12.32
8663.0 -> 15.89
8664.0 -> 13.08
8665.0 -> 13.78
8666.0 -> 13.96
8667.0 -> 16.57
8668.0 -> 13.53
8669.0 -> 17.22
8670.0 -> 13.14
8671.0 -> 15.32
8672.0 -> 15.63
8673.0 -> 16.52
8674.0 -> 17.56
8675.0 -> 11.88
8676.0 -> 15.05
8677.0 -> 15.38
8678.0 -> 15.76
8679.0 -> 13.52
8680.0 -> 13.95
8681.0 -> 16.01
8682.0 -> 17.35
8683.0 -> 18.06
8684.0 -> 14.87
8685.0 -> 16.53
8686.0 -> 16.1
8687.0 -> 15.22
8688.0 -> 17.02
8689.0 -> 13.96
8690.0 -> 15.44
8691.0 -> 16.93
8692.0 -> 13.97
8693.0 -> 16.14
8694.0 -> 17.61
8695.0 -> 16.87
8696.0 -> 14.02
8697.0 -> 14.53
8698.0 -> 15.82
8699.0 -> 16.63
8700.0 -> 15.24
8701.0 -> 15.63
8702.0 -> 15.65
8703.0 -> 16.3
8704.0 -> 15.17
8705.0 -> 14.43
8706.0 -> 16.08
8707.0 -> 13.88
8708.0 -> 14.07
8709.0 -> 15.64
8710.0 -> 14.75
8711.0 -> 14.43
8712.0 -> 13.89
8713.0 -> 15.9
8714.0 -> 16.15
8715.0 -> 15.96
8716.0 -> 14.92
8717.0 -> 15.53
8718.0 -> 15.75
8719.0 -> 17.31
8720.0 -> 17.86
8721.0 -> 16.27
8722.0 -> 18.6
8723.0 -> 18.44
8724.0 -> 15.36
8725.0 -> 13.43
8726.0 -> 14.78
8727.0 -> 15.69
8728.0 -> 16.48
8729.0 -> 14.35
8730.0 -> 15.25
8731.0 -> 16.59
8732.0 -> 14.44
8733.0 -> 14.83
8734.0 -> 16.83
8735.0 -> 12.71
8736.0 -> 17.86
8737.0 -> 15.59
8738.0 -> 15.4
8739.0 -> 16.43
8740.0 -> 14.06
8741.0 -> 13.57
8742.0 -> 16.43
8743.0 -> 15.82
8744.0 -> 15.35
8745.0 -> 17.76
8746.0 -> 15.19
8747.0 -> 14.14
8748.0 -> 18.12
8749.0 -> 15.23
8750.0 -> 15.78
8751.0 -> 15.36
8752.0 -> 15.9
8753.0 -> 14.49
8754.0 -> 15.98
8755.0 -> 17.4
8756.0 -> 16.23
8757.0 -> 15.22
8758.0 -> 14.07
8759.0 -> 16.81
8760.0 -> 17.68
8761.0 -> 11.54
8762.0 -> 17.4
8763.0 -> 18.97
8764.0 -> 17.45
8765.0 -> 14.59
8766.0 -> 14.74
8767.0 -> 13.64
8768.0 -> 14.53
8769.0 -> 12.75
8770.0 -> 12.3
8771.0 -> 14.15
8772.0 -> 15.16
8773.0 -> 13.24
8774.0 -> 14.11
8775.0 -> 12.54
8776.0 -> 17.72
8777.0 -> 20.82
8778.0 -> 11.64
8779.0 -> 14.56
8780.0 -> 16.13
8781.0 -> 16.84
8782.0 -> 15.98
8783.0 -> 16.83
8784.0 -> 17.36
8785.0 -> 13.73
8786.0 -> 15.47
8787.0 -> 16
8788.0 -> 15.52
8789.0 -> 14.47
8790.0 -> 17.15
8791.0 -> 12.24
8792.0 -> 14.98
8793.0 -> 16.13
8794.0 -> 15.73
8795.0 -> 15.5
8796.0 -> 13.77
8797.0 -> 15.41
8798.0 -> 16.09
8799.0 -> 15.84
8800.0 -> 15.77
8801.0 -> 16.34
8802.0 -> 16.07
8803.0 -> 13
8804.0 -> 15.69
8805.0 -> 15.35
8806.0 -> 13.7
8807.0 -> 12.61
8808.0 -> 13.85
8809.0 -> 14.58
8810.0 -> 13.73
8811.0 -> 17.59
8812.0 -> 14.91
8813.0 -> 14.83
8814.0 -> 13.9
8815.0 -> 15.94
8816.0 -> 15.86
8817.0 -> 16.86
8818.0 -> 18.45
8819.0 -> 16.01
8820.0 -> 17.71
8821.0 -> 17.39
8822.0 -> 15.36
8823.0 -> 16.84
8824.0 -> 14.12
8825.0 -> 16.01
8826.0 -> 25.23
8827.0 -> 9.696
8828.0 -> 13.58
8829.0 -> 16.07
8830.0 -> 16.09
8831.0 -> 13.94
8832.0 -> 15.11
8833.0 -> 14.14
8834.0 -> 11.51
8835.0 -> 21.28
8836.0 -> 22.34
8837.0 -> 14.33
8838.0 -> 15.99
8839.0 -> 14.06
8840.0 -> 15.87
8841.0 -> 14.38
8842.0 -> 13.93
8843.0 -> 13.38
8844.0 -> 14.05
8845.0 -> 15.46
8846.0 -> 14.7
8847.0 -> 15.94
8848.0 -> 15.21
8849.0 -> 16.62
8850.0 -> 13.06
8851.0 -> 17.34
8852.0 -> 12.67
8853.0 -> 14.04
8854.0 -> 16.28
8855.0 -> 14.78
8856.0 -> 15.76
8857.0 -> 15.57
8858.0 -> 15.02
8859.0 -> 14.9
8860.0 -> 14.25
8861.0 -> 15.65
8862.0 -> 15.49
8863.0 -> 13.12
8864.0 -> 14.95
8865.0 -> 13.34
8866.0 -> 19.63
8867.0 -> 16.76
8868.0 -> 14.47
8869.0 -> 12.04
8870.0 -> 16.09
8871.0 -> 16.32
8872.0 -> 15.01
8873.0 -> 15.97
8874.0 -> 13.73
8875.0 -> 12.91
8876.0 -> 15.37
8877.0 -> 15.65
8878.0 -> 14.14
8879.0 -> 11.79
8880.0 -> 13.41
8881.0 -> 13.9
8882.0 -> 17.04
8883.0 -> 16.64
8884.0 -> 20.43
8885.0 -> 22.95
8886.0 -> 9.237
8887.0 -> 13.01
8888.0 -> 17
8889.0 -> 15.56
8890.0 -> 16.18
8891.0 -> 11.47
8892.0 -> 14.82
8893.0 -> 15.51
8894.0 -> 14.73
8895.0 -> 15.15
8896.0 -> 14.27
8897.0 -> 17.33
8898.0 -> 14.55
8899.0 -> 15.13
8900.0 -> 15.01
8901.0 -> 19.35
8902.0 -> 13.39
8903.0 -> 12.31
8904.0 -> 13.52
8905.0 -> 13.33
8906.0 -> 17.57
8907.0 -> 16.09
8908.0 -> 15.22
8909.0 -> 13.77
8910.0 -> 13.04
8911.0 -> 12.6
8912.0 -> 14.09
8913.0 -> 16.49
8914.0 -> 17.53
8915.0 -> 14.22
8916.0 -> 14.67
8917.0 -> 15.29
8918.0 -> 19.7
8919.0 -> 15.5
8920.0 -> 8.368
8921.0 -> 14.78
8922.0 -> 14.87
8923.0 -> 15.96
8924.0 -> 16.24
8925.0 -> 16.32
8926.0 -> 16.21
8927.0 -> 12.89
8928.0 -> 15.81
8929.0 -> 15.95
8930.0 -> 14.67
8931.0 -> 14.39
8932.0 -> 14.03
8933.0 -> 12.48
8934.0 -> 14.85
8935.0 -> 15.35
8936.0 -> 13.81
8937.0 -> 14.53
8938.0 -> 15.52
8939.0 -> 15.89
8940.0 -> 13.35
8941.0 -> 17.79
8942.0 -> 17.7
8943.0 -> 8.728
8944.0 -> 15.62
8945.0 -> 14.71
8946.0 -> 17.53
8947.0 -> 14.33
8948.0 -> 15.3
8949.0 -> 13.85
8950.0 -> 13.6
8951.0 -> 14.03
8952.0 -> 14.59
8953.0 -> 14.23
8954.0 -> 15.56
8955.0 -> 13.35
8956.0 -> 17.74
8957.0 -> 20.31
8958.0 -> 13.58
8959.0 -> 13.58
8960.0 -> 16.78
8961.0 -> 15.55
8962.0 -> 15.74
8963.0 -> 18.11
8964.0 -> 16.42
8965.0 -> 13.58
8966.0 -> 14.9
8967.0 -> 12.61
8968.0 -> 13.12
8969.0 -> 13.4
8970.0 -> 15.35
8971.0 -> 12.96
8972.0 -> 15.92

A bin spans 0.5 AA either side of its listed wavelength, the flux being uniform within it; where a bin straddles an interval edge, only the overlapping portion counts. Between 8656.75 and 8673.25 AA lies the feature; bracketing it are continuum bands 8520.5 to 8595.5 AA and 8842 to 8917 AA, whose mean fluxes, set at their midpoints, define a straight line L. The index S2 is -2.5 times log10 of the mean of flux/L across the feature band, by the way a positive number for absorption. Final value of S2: 0.06 mag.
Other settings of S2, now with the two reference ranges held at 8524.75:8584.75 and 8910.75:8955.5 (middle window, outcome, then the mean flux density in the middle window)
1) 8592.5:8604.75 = 0.03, 15.3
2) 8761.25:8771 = 0.02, 15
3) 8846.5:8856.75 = -0.01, 15.2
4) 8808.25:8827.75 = -0.06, 16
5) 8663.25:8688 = 0.02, 15.3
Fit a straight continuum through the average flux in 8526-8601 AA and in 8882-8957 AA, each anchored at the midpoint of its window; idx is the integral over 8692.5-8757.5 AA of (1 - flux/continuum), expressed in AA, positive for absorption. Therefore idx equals -1.16 AA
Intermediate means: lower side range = 15.6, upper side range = 15.1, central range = 15.7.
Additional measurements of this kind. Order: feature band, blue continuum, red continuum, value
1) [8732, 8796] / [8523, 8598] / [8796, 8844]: 0.6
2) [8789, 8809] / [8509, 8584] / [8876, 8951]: 0.4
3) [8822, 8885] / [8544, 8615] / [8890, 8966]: -0.9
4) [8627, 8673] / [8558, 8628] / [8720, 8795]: 0.5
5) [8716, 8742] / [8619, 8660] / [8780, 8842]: 0.1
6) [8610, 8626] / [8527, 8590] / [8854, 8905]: -0.5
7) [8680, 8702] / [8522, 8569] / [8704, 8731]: -0.3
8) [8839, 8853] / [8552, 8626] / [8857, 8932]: 0.4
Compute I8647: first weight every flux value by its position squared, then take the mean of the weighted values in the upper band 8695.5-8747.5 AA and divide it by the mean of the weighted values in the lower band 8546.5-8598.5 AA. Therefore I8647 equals 1.03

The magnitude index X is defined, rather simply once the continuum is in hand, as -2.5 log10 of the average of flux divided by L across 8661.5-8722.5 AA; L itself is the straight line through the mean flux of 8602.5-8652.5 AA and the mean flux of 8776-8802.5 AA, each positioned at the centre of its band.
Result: 0.033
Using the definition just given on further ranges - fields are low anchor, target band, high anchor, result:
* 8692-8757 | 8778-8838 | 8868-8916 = -0.02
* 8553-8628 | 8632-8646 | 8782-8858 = -0.01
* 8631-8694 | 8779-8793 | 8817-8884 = -0.01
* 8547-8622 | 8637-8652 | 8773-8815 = -0.04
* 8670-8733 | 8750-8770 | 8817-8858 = 0.01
